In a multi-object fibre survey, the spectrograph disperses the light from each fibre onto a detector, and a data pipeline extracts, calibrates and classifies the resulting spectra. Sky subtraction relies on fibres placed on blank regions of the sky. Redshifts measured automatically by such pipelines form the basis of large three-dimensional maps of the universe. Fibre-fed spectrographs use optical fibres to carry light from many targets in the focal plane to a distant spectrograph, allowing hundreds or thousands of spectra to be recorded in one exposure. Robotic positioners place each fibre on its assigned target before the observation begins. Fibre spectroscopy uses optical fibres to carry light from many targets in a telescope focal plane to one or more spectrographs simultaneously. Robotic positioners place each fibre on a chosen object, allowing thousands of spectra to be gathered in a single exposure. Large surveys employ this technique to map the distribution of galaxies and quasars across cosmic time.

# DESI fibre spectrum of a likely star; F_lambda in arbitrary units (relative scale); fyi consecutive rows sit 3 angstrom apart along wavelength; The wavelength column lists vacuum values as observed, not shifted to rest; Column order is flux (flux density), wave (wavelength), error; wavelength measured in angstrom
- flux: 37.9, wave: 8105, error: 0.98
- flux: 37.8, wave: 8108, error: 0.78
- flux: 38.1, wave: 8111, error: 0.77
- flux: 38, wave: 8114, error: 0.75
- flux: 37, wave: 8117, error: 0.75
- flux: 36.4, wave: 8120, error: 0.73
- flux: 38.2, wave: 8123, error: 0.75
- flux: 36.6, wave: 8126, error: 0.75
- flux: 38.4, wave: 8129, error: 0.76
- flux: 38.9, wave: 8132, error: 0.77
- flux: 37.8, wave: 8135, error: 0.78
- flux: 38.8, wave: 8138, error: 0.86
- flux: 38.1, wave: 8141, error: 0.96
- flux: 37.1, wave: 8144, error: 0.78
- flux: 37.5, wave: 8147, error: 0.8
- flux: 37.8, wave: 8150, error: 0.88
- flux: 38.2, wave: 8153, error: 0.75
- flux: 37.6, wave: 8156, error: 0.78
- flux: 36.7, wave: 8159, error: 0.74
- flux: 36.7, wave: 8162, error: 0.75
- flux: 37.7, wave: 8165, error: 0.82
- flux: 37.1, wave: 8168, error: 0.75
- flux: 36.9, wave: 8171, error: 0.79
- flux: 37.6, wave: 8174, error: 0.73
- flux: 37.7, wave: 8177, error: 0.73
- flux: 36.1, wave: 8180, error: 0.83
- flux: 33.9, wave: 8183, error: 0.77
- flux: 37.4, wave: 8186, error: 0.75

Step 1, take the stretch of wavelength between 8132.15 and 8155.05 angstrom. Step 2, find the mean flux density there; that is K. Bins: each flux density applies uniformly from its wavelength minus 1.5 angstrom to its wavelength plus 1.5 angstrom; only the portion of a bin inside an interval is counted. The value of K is 38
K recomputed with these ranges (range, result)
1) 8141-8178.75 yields 37.4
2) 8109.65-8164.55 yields 37.7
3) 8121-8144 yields 38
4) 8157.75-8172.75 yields 37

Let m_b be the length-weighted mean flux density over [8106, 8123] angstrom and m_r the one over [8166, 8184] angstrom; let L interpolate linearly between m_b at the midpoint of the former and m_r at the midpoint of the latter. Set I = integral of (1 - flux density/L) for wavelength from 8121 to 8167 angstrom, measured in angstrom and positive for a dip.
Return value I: -0.8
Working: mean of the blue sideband 37.5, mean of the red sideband 36.7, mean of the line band 37.7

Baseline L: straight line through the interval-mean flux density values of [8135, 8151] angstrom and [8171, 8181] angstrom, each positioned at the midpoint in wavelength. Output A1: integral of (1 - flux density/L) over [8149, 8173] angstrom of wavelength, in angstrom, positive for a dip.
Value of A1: 0.1 angstrom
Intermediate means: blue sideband 37.9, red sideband 37.1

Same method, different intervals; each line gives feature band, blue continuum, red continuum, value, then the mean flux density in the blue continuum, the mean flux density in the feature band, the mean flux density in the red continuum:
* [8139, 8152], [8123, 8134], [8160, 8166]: 0.0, 38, 37.7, 37.1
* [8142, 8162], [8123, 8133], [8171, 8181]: 0.1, 38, 37.4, 37.1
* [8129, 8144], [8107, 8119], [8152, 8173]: -0.3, 37.7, 38.3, 37.3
